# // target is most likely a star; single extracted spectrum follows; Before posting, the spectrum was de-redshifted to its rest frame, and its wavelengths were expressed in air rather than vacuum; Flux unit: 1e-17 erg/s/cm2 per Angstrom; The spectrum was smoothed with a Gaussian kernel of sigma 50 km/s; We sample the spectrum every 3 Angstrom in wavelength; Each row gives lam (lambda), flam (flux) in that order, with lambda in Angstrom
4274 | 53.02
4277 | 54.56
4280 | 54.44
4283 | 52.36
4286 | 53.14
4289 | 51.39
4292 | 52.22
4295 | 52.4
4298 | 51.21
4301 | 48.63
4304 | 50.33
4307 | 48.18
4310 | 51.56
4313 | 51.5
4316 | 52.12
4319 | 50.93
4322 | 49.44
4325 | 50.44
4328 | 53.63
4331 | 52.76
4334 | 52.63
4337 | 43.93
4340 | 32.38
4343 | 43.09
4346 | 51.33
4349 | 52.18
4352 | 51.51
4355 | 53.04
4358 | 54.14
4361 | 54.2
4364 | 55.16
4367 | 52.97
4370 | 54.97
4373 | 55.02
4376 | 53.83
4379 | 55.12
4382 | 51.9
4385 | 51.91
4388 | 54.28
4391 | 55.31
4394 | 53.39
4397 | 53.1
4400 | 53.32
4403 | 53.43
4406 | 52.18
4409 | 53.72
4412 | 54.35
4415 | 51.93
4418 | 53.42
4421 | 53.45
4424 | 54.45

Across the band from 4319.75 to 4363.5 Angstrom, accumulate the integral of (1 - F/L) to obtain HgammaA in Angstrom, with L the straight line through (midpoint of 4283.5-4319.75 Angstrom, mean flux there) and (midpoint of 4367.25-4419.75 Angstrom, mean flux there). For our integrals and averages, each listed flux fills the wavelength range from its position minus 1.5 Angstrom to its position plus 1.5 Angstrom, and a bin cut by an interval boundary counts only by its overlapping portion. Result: 2.1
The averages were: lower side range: 51.2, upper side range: 53.6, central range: 49.8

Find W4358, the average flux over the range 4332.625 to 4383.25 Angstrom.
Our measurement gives 51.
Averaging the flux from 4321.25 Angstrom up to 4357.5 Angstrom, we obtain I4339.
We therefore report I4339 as 49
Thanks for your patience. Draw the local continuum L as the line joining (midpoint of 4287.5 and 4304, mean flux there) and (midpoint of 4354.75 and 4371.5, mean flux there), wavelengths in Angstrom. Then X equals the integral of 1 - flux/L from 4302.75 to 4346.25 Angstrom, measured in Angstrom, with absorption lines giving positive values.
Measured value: 2.90 Angstrom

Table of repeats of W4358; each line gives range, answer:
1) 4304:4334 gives 51.2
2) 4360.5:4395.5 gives 54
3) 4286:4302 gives 51.4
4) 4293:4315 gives 50.6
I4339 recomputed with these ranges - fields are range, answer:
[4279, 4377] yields 51.1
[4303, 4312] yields 50.1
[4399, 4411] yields 53.2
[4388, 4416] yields 53.5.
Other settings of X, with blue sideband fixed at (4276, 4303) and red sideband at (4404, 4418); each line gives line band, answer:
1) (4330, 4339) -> 0.7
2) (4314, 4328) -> 0.4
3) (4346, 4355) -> 0.1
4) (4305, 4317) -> 0.4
